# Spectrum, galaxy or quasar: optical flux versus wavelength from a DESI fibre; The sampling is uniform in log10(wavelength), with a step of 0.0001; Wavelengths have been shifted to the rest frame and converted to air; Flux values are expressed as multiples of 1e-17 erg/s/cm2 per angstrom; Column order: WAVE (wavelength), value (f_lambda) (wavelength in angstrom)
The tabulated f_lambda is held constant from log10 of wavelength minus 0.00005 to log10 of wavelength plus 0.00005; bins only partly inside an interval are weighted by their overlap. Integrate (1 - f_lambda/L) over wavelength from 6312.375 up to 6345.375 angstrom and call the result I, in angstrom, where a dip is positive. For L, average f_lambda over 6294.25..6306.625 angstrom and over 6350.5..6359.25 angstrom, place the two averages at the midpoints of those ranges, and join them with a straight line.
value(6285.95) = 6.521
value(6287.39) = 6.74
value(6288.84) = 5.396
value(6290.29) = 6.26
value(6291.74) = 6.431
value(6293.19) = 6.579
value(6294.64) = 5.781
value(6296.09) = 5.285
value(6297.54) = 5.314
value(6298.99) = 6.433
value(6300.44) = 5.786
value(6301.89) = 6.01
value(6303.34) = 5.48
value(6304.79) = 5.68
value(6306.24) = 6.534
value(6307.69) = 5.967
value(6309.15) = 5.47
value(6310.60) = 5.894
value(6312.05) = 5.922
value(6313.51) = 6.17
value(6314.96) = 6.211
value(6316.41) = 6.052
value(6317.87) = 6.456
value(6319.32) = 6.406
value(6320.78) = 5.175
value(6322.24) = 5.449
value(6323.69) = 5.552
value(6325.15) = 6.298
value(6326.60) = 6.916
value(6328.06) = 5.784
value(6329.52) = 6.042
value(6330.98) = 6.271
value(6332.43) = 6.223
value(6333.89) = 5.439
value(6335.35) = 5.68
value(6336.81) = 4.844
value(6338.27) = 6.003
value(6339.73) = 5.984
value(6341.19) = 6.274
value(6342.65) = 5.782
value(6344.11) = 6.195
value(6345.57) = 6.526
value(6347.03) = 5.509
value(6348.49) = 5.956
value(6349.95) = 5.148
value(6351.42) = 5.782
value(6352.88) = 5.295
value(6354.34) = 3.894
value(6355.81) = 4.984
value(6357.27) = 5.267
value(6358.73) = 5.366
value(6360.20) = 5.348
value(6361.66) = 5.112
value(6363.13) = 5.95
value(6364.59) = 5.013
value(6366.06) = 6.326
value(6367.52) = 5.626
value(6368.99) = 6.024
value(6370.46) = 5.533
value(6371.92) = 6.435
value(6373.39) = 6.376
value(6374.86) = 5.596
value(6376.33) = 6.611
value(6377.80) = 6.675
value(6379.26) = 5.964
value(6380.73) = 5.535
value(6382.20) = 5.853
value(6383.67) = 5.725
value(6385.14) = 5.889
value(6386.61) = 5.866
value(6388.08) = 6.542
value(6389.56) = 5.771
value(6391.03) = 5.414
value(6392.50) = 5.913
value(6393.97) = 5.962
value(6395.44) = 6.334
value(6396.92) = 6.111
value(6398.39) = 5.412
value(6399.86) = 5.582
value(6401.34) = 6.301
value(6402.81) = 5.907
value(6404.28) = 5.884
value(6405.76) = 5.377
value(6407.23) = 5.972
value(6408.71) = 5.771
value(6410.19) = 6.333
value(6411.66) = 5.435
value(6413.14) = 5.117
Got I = -3.3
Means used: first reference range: 5.8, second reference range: 5.09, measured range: 5.97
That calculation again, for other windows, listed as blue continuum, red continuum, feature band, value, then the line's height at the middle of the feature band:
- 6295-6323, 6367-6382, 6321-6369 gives 2.3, 5.96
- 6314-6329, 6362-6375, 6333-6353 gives 0.7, 5.96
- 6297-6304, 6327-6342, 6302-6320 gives -0.6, 5.84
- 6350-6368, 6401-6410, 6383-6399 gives -0.6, 5.7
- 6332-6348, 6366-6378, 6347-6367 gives 2.1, 5.98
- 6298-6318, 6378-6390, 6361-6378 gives 0.1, 5.94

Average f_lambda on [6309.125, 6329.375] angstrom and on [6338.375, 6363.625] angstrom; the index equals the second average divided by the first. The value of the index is 0.9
